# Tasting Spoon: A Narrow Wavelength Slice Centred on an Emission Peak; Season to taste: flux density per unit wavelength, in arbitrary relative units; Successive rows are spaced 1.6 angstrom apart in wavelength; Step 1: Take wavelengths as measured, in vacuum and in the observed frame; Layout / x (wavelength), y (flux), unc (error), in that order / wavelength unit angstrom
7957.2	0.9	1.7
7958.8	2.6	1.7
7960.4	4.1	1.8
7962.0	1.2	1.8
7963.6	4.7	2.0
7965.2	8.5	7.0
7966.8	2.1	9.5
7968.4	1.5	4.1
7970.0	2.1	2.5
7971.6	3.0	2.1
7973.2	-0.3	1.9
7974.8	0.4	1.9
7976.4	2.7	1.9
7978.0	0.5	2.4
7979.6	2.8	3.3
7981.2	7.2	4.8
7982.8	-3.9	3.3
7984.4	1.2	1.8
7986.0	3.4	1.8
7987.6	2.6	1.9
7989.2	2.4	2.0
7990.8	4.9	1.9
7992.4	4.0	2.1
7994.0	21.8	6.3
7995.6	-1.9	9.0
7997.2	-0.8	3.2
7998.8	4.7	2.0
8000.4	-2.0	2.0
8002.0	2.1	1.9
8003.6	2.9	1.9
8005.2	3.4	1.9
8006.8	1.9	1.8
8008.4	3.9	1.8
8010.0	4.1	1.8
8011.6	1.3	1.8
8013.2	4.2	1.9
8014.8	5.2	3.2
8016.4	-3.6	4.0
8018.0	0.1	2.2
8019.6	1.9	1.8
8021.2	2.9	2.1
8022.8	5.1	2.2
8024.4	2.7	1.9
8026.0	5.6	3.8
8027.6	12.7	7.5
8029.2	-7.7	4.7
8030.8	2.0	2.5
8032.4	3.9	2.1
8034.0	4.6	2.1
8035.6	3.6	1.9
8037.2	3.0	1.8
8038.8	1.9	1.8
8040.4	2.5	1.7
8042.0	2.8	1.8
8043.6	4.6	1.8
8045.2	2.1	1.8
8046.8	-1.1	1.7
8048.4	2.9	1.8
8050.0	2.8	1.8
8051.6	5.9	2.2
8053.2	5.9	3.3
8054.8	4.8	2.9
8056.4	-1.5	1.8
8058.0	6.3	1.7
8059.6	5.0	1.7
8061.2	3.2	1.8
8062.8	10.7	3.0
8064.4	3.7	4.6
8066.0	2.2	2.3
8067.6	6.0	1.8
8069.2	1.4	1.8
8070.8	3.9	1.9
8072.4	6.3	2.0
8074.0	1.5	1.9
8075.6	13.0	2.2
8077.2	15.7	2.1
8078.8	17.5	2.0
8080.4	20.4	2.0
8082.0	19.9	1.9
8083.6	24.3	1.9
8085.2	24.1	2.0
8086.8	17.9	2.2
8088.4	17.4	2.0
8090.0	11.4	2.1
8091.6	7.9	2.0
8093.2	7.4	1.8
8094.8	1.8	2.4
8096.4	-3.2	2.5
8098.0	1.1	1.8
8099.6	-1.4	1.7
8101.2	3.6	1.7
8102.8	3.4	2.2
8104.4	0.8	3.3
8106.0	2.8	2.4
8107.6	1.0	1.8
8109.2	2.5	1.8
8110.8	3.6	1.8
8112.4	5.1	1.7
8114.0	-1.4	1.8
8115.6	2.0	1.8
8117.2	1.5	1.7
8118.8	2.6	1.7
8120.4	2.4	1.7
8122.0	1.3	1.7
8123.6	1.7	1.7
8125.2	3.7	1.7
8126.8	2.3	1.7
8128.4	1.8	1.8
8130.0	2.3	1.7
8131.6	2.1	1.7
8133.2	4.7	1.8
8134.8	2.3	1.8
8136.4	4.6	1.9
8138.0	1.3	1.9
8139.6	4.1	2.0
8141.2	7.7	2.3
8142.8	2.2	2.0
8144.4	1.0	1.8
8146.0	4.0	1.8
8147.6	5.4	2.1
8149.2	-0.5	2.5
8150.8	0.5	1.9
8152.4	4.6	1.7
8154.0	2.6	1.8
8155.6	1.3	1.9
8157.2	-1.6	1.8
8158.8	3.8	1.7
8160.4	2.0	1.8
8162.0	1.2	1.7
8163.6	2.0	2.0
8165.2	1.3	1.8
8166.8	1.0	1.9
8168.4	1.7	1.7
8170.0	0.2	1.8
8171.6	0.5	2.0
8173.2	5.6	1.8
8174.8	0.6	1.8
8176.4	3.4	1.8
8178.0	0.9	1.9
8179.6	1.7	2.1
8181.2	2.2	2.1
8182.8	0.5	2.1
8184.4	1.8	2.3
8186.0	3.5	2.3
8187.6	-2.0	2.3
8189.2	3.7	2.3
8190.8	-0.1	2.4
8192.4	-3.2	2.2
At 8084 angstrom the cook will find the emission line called [O II] 3727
